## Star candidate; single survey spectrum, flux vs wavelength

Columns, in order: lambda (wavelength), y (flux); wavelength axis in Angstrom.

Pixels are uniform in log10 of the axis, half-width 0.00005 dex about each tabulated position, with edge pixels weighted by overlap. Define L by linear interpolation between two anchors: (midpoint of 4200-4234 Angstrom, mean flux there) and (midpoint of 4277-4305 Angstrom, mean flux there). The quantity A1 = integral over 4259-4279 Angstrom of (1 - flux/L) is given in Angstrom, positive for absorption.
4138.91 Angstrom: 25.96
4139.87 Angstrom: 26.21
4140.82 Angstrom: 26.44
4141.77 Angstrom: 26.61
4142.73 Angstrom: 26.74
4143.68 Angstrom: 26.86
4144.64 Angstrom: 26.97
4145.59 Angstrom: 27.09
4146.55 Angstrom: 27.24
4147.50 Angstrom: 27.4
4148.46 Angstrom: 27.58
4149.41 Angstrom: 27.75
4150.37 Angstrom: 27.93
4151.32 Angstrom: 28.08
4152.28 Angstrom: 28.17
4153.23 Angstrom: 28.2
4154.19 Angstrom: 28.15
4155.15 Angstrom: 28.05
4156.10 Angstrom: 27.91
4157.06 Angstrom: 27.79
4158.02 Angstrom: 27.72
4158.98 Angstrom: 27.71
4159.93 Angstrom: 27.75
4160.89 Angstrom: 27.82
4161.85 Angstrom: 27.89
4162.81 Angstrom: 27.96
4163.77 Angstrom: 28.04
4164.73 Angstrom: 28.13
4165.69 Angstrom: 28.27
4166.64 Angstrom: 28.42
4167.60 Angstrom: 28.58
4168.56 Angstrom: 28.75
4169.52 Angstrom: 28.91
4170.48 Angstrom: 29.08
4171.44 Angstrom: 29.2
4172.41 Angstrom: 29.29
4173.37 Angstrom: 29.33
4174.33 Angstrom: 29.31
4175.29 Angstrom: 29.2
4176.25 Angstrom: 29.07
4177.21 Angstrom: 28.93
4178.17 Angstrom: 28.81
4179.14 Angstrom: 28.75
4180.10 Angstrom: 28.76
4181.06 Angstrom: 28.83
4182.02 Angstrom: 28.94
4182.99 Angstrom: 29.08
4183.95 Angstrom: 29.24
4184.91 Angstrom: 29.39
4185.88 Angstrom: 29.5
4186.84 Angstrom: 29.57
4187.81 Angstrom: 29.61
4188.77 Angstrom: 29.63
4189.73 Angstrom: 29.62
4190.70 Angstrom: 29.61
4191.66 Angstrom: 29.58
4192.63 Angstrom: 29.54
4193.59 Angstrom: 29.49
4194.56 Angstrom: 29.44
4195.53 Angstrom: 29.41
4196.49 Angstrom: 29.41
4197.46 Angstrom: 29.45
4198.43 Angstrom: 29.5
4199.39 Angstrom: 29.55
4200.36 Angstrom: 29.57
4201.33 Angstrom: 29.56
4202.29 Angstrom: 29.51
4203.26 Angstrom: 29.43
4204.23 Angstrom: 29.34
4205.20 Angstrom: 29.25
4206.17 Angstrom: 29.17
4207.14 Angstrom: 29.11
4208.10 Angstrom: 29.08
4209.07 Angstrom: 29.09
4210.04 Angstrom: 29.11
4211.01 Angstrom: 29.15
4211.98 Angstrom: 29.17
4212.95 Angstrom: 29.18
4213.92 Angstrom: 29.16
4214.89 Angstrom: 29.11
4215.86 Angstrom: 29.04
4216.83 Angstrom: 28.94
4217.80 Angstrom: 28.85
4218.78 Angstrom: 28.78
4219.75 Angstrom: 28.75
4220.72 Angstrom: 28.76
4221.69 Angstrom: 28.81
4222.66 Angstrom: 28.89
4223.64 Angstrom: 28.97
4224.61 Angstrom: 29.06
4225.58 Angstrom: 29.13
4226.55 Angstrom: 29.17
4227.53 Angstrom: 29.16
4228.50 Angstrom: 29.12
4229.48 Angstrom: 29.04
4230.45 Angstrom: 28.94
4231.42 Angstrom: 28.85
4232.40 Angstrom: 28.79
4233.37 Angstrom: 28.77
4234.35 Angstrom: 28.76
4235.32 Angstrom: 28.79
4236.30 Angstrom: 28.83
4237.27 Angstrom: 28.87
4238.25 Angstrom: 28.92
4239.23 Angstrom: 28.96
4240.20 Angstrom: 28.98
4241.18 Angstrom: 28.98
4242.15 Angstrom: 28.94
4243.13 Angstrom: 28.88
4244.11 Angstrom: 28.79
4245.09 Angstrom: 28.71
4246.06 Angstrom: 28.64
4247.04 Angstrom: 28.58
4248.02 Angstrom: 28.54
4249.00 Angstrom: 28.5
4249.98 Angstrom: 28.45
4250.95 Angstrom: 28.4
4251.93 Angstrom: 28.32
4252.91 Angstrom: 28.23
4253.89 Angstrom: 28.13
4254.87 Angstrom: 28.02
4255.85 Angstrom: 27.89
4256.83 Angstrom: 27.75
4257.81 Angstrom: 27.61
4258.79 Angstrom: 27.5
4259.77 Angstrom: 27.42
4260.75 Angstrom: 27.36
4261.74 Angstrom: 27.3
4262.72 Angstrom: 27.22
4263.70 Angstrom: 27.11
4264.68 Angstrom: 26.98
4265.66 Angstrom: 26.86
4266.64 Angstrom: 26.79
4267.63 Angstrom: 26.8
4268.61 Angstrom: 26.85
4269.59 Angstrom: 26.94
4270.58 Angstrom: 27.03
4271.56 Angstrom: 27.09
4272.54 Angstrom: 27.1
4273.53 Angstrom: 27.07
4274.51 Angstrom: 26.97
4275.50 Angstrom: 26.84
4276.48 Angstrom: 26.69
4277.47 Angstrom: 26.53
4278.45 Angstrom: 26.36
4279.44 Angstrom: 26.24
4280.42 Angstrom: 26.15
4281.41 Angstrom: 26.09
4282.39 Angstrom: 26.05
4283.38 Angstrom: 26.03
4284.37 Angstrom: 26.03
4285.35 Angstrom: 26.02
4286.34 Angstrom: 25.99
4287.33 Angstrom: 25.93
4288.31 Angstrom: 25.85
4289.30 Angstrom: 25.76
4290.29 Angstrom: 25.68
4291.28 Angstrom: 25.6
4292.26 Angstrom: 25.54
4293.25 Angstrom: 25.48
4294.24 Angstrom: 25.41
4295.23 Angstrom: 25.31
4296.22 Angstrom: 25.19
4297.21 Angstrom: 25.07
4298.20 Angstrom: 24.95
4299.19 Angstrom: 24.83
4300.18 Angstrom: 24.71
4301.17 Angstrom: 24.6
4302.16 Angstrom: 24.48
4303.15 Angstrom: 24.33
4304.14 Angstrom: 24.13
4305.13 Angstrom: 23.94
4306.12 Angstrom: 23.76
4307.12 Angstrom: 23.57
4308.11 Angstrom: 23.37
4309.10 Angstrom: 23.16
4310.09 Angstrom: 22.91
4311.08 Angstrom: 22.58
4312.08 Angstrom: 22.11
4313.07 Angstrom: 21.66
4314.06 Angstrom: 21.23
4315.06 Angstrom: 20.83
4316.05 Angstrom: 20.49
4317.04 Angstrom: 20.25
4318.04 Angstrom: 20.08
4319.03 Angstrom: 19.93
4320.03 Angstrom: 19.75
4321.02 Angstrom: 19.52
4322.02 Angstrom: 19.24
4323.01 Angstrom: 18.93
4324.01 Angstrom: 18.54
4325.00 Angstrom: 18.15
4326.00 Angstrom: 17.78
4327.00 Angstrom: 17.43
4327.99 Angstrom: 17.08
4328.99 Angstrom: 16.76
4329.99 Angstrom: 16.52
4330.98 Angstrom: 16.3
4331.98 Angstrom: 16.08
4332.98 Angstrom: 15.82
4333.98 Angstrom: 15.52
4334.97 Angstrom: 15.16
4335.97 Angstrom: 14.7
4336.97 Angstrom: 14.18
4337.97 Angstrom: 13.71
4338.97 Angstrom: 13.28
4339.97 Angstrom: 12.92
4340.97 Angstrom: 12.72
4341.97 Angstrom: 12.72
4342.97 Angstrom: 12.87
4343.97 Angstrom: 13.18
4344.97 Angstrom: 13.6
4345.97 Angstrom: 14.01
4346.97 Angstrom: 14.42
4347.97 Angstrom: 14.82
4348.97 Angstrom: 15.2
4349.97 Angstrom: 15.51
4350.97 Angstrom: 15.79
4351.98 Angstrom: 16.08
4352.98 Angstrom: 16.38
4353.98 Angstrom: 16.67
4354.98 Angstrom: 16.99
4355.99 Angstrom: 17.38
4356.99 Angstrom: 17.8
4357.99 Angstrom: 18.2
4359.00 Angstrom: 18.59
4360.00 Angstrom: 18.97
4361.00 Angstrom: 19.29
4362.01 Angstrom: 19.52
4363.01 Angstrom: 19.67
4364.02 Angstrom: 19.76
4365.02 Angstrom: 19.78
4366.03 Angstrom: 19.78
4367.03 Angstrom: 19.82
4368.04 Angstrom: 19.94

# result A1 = -0.3 Angstrom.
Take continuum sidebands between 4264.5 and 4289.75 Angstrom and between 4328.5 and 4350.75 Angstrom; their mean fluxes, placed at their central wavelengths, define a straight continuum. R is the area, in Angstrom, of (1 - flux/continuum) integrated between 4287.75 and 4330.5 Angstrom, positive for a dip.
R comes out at -3.8 Angstrom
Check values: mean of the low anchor 26.5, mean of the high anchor 14.6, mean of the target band 22.2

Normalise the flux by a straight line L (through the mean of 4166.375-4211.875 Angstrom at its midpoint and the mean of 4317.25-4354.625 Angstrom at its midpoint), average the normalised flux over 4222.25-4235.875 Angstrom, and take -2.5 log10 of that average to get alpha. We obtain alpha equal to -0.13 mag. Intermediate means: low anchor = 29.2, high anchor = 16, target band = 28.9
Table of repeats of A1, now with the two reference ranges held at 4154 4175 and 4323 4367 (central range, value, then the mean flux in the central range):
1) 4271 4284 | -3.56 Angstrom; 26.5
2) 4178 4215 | -4.35 Angstrom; 29.3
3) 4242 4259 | -4.27 Angstrom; 28.3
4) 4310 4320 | -1.48 Angstrom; 21.1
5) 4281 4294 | -3.65 Angstrom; 25.8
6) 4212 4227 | -2.60 Angstrom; 29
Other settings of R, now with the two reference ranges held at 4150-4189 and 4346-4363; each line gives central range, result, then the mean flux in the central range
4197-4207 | -1.1 Angstrom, 29.4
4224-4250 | -4.8 Angstrom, 28.9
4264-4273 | -1.8 Angstrom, 27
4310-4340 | 1.3 Angstrom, 18.1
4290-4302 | -2.6 Angstrom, 25.2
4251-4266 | -3.0 Angstrom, 27.6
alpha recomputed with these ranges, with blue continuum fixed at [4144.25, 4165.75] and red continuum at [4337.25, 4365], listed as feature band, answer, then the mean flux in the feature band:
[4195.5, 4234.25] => -0.20 mag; 29.1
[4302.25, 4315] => -0.23 mag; 23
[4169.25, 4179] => -0.09 mag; 29.1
